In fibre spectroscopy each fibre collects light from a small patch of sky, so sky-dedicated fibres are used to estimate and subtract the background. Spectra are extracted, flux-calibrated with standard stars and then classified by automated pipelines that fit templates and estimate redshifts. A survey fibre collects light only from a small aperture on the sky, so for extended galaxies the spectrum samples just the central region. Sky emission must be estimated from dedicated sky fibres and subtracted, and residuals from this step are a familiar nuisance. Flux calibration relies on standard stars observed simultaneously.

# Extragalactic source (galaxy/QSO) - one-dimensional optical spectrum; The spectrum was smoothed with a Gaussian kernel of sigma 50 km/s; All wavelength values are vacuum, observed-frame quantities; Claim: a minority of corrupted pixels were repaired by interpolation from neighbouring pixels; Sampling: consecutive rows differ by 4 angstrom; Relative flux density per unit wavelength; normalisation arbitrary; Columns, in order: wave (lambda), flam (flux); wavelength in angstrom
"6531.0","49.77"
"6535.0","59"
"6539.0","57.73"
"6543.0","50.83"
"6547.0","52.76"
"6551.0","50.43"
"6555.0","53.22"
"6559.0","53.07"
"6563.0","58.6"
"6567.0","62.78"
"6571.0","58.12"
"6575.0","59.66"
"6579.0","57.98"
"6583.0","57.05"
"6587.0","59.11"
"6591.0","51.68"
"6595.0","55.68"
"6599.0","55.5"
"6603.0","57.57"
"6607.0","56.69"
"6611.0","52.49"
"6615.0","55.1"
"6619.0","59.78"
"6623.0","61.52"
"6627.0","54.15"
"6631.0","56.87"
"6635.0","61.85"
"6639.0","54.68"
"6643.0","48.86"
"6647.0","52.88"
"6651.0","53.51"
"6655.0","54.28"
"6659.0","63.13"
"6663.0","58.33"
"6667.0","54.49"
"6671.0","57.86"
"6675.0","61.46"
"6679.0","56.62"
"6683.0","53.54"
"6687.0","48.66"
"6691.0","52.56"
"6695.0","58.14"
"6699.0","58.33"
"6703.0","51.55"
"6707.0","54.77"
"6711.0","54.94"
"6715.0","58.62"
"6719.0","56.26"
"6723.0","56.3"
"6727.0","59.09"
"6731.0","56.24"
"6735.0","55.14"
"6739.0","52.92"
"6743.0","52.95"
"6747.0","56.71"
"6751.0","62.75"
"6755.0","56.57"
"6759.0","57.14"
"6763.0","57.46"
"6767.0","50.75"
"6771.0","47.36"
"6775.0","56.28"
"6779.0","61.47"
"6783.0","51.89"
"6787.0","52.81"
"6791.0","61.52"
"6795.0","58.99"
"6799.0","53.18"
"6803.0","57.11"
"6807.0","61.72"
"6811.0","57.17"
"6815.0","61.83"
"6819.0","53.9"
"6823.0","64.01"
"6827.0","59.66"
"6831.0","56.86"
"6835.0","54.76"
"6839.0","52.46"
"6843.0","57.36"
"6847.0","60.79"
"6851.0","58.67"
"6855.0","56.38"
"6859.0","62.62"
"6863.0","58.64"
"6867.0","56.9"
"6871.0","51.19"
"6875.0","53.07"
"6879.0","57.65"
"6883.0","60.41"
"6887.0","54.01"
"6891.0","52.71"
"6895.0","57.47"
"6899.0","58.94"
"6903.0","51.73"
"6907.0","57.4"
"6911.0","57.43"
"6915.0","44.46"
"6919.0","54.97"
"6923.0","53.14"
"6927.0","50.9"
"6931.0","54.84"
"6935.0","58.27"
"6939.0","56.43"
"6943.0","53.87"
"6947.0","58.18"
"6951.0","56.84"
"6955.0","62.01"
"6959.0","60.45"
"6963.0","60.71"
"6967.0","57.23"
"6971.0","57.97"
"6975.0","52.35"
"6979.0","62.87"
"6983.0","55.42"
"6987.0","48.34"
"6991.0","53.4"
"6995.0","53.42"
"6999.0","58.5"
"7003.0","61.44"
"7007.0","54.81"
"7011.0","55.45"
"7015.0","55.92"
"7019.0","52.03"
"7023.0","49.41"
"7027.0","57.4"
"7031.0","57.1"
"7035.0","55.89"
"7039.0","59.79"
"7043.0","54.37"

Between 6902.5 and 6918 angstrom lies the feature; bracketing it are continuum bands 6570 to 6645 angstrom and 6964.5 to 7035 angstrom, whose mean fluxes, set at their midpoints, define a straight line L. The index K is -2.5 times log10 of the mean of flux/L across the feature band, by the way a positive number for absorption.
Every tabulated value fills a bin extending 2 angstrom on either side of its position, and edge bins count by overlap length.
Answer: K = 0.06 mag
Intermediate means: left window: 56.5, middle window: 53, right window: 55.5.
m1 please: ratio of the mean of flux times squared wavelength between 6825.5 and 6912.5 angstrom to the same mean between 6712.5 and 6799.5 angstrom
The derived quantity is 1.0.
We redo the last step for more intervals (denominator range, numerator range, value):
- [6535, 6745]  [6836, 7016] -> 1.09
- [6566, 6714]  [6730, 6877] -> 1.06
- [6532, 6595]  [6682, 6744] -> 1.03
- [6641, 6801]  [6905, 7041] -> 1.08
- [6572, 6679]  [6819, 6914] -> 1.08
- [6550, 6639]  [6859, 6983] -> 1.09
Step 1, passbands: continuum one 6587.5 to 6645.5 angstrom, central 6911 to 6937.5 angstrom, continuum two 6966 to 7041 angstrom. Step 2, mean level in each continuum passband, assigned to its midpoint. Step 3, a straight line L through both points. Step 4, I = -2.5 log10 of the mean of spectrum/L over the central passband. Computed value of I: 0.05 mag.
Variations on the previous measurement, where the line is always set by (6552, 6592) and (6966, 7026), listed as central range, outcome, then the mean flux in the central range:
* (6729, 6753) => 0.00 mag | 56.1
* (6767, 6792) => 0.03 mag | 54.6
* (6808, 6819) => -0.05 mag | 58.7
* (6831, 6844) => 0.02 mag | 55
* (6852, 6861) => -0.07 mag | 59.4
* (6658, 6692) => 0.01 mag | 56.2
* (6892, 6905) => 0.00 mag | 55.8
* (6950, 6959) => -0.09 mag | 59.9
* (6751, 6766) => -0.02 mag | 57.4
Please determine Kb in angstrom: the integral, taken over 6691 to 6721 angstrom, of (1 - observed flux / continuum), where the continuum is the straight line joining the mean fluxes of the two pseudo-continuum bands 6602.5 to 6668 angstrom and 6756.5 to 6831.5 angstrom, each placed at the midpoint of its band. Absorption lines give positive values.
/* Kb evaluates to 0.36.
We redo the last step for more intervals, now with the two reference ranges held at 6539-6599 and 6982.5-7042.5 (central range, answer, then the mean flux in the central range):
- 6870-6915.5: 0.2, 55.1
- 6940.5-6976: -1.7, 57.9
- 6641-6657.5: 0.9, 52.7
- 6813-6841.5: -1.1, 57.6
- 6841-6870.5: -1.6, 58.4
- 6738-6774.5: 0.3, 55.1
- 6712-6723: -0.3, 57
